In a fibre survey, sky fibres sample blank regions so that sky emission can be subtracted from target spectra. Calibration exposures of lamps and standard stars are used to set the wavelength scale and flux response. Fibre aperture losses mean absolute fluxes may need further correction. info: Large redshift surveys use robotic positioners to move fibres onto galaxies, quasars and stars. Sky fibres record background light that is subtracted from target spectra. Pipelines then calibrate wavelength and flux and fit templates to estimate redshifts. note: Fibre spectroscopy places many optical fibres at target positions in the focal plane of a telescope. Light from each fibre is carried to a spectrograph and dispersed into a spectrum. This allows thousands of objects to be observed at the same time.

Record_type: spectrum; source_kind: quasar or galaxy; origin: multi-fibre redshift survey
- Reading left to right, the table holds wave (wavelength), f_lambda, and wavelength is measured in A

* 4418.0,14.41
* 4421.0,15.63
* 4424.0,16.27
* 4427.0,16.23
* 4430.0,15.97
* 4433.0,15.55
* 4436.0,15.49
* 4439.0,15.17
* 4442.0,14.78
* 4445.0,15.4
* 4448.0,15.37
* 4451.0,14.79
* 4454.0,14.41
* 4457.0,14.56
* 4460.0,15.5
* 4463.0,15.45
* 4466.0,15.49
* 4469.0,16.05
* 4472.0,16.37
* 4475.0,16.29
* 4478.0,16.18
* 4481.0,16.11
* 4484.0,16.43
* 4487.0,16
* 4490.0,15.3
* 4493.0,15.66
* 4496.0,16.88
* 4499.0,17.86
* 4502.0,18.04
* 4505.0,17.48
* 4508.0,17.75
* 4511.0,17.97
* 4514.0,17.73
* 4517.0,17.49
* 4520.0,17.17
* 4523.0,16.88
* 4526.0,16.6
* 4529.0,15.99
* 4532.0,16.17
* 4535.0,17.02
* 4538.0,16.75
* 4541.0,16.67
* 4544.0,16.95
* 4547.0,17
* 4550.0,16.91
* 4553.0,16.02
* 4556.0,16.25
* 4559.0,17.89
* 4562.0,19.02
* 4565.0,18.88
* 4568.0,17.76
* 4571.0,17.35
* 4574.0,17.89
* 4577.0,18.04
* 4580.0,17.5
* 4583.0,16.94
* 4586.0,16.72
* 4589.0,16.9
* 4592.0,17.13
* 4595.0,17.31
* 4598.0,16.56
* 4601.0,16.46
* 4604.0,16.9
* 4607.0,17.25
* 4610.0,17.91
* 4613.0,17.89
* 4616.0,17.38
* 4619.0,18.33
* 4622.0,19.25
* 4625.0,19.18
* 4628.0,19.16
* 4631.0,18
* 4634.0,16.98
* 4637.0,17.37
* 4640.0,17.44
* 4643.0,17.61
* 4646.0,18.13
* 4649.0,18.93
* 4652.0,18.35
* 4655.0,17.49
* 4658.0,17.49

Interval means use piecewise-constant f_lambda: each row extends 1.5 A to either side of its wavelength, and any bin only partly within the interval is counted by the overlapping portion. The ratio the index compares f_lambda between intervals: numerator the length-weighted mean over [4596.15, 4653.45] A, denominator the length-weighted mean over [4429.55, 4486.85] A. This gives 1.1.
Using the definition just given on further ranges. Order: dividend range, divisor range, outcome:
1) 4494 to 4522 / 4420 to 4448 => 1.13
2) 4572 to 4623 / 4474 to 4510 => 1.04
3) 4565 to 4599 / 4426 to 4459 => 1.14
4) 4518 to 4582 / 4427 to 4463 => 1.13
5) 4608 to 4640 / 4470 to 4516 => 1.08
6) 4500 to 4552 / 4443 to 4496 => 1.09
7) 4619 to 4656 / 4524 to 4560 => 1.09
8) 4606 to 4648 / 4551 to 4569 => 1.02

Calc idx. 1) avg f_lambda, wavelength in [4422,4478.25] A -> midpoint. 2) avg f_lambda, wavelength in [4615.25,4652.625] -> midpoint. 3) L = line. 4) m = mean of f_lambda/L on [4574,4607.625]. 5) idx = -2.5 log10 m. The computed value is 0.03 mag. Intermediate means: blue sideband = 15.5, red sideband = 18.2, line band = 17.1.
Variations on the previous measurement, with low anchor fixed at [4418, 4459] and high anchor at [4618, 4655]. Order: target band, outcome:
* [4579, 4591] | 0.03 mag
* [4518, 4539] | 0.00 mag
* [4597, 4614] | 0.04 mag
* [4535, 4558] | 0.01 mag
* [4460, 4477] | -0.01 mag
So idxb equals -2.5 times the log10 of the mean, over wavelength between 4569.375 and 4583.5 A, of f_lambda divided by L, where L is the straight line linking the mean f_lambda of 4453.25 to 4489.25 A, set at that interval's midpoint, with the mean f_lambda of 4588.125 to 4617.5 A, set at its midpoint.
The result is -0.04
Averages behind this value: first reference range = 15.8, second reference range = 17.2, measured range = 17.6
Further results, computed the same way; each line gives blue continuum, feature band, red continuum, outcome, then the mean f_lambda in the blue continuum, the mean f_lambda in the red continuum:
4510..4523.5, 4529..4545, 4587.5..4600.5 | 0.04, 17.5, 16.9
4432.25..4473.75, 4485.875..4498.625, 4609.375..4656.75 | -0.01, 15.3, 18.1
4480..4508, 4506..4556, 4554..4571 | 0.02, 16.7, 17.8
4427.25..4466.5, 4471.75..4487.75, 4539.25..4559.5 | -0.03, 15.3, 16.8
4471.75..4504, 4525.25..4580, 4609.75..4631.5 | 0.02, 16.5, 18.4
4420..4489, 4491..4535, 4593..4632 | -0.04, 15.6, 17.8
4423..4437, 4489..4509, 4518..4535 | -0.04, 15.9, 16.6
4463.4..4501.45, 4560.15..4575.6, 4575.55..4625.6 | -0.06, 16.2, 17.5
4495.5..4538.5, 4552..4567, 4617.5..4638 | 0.00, 17.2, 18.3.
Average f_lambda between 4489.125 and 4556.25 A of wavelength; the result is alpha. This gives 16.9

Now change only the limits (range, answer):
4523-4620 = 17.2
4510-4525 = 17.4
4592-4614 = 17.2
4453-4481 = 15.6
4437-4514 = 16.1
